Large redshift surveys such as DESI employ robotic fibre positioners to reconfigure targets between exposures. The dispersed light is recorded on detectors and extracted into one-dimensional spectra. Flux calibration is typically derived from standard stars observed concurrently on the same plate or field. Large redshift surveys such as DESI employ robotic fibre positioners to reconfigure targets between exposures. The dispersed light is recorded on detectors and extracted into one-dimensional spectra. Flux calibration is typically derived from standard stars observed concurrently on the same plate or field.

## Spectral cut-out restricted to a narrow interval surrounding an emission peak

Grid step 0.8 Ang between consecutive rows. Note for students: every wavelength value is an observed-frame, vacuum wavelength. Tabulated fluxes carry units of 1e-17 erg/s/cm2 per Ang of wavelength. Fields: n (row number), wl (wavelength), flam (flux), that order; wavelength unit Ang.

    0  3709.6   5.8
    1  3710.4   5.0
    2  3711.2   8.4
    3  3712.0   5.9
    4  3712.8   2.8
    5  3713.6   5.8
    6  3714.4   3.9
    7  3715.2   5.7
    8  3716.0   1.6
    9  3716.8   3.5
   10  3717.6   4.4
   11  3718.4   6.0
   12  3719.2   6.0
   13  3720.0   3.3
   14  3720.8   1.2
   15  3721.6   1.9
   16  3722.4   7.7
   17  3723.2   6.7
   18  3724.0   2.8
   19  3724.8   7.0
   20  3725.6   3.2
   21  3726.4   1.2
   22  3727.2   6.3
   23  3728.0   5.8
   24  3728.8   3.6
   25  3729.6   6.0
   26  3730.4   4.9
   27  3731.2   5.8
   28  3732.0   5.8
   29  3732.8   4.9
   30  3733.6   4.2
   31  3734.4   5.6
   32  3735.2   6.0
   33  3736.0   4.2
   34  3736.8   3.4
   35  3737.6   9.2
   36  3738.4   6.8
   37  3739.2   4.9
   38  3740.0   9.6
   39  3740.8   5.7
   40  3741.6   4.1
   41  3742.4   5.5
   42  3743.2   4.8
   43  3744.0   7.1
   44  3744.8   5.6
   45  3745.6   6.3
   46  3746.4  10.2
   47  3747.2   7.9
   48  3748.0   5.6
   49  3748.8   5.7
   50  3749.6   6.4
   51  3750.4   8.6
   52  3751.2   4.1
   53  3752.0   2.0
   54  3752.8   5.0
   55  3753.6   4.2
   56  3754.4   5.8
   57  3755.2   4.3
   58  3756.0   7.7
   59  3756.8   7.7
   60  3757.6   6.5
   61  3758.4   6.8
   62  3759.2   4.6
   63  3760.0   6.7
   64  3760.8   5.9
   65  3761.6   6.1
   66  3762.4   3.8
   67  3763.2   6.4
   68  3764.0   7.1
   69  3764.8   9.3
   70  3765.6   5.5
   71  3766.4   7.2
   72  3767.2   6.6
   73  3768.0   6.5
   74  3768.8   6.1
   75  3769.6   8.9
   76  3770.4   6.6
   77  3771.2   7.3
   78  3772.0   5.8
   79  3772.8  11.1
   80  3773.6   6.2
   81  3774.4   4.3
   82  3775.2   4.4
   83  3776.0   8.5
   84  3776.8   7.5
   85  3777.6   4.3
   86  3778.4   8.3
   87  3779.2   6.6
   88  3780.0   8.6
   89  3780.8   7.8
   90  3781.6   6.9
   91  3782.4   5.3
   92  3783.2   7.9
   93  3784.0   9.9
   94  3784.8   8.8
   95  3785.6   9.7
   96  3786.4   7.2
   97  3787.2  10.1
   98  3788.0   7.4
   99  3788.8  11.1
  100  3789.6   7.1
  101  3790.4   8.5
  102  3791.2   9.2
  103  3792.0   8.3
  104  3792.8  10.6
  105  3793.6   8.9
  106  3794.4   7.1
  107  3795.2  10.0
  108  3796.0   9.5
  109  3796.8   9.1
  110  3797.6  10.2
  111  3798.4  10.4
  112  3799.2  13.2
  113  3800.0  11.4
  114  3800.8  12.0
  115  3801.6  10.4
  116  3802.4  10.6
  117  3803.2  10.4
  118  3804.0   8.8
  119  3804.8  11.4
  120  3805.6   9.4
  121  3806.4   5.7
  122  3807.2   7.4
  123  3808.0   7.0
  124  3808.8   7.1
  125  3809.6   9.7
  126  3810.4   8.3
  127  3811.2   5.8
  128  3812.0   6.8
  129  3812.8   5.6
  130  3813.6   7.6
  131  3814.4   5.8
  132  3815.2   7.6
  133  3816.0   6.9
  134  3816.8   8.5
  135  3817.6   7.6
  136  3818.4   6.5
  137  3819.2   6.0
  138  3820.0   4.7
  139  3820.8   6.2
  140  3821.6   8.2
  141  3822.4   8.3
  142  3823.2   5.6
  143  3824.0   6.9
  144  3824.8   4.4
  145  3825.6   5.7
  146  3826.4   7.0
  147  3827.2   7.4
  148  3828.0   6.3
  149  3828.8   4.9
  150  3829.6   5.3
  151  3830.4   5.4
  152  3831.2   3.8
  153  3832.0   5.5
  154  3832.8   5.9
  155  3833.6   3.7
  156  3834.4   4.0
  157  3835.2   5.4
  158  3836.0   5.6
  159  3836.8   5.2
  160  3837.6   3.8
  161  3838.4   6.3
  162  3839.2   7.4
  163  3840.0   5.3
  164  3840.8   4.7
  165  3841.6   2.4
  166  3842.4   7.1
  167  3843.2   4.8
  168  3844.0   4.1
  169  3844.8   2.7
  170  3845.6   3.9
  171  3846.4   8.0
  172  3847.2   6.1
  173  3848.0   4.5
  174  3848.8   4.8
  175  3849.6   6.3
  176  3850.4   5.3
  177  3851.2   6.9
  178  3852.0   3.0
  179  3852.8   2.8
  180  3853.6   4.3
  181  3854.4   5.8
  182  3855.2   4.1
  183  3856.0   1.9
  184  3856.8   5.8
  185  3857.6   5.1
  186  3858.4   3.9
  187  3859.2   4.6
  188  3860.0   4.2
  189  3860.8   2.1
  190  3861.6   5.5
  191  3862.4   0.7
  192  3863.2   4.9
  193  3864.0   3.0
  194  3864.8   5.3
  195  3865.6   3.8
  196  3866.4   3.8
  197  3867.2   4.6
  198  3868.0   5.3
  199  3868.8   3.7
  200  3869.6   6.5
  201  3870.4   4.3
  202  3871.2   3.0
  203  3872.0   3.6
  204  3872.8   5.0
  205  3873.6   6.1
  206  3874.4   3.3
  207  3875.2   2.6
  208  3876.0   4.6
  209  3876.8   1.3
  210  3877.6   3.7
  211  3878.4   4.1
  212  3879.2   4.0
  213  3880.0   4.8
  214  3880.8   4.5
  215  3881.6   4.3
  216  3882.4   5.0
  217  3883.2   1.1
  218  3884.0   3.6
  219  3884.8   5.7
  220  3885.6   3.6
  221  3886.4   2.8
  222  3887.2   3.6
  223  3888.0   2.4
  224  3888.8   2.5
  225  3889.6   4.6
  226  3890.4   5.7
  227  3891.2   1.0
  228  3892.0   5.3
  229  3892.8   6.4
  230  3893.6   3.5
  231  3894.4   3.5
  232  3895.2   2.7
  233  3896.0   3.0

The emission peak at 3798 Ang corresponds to C III]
